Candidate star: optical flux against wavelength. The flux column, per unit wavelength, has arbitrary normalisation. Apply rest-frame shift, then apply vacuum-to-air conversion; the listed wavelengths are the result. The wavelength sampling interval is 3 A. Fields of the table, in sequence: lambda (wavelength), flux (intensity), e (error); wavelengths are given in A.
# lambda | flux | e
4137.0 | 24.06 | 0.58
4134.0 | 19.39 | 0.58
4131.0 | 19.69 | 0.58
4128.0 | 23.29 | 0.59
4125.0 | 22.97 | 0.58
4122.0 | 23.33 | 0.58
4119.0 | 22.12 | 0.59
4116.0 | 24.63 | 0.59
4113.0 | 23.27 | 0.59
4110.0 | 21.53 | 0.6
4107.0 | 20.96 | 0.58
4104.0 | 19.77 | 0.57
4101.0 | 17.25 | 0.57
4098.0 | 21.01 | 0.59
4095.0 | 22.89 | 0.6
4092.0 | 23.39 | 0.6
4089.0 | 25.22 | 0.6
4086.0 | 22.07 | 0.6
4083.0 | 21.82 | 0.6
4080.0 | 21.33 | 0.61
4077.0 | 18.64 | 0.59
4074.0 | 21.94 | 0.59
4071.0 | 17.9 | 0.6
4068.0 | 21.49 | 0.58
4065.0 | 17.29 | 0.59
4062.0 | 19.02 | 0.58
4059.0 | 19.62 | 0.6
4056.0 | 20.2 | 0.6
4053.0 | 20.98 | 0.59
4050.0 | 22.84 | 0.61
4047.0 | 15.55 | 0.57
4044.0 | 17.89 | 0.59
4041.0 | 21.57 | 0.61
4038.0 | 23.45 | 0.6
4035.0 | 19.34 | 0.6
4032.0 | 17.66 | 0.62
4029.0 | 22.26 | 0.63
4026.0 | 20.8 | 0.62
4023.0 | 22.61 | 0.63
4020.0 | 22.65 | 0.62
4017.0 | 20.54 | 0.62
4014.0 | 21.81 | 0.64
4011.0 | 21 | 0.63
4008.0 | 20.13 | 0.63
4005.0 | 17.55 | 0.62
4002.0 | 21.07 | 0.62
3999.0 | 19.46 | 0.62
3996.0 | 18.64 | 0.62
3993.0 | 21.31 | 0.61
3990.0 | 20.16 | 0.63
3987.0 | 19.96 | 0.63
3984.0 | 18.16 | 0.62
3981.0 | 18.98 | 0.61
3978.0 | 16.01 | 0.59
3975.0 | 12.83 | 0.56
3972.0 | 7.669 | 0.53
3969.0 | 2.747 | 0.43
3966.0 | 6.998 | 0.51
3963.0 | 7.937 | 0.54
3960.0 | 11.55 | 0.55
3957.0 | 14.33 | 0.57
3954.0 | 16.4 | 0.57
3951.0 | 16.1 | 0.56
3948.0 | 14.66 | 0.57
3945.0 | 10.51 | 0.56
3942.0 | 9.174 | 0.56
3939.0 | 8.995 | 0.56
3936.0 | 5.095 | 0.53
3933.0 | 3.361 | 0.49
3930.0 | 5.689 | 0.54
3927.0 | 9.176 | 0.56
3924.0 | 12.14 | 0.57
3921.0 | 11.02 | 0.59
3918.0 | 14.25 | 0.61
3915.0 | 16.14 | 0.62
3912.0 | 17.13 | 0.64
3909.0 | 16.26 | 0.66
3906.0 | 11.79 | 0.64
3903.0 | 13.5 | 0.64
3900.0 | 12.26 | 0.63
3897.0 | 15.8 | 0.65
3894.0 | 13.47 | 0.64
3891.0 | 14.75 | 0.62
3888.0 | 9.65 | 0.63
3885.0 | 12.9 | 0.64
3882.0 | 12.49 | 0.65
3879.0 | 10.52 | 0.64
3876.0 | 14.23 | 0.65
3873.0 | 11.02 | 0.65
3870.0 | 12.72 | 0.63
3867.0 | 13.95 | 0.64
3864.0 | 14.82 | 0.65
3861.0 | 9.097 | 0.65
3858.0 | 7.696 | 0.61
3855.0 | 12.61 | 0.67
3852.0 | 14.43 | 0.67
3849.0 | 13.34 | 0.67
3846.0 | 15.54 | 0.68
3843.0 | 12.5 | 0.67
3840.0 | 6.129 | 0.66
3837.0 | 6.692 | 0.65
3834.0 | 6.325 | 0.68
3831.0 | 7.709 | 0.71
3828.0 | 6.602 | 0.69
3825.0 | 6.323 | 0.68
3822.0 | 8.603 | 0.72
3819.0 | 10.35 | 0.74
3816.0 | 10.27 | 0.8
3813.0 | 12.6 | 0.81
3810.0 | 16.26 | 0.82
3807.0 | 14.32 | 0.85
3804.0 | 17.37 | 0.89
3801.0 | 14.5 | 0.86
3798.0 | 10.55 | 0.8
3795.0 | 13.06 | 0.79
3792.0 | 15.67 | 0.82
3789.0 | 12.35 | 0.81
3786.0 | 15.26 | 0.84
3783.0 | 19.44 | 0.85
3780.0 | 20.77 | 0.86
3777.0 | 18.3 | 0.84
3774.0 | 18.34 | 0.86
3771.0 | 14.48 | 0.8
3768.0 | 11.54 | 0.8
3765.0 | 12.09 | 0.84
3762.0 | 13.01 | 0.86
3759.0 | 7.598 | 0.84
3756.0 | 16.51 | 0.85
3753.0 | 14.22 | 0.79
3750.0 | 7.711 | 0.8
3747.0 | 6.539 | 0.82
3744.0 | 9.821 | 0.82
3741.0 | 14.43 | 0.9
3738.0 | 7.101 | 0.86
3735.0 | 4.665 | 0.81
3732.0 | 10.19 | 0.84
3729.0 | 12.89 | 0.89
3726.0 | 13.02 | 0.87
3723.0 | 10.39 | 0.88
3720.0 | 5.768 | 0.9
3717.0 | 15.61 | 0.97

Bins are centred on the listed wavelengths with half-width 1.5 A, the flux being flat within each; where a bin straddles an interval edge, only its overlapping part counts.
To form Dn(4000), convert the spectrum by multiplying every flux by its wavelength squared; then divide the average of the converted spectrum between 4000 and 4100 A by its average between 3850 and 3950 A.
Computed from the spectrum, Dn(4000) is 1.9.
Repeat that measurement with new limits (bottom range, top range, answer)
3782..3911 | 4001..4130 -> 1.92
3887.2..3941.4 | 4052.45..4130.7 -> 2.00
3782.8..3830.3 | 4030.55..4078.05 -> 1.80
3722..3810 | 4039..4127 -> 1.89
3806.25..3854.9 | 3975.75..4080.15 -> 2.10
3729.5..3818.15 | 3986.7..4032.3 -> 1.78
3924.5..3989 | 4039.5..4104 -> 1.91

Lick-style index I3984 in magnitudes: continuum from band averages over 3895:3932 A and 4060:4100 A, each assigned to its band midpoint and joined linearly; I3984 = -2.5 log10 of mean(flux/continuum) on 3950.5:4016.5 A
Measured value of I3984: 0.027 mag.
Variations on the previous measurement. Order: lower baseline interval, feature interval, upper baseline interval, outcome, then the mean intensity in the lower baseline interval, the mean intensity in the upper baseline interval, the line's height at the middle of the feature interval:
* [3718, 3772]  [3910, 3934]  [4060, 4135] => 0.36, 10.7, 21.3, 16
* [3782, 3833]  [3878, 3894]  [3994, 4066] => 0.23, 12.3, 20.2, 15.1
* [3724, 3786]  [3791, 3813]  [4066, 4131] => -0.04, 12.7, 21.7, 13.9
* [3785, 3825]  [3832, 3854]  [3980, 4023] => 0.32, 12.9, 20.2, 14.3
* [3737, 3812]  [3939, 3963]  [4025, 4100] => 0.38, 13.7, 20.6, 17.9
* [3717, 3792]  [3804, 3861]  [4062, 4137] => 0.34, 12.5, 21.4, 14.5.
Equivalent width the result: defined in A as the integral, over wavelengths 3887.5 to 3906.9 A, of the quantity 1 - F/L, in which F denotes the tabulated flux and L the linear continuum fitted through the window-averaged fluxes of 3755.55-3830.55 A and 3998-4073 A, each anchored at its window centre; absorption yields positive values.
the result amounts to 3.61 A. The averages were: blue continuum 13.3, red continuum 20.2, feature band 13.2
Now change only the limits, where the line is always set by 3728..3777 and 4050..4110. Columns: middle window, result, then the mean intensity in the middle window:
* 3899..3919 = 1.8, 14.5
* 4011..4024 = -1.9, 21.8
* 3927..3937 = 6.8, 5.37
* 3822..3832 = 4.8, 7.1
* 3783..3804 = -2.6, 14.3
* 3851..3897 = 7.9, 12.4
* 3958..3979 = 9.9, 9.35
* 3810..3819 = 0.8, 12.1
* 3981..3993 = -1.0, 19.6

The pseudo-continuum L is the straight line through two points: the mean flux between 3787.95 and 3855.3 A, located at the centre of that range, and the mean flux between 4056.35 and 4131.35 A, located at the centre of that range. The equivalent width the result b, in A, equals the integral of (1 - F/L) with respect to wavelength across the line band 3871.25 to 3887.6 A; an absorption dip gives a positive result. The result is 1.8 A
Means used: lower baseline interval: 11.5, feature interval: 12.1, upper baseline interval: 21.3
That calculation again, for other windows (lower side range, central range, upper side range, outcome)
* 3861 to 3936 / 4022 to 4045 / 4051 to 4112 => -2.7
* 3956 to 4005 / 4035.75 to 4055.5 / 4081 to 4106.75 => -1.6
